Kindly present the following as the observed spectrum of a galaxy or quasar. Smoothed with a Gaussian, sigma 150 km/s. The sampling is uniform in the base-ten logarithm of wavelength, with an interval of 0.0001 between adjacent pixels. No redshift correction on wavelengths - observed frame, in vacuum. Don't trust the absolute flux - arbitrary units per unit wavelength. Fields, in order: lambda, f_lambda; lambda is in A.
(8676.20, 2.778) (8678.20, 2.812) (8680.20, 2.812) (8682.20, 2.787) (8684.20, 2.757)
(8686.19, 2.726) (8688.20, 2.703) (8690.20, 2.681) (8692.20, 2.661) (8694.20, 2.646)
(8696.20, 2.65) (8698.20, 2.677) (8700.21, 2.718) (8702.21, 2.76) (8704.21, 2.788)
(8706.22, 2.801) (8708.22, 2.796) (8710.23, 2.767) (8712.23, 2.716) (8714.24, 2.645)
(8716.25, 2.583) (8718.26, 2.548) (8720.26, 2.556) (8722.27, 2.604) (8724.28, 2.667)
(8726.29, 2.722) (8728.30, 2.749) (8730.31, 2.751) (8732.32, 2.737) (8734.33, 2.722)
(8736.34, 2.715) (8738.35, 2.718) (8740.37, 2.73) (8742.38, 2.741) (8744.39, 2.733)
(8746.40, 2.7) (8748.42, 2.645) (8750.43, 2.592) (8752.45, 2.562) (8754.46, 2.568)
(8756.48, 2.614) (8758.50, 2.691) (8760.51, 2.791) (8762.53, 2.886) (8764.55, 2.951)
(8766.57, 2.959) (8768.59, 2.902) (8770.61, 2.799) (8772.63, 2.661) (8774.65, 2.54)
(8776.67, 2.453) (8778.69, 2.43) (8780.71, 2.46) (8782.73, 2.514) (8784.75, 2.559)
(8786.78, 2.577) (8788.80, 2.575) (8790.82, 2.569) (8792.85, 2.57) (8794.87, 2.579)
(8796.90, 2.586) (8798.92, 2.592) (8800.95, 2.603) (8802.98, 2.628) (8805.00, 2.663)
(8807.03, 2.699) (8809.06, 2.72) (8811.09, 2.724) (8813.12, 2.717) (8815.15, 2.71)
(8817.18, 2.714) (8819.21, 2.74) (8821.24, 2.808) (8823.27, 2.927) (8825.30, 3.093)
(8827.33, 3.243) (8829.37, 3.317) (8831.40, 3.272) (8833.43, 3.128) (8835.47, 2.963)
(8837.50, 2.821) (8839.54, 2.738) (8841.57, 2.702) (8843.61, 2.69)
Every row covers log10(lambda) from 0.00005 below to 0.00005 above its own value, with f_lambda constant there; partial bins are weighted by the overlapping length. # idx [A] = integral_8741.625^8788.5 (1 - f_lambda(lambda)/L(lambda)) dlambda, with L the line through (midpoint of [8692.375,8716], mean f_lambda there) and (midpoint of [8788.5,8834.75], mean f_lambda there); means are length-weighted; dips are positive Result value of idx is 1.6 A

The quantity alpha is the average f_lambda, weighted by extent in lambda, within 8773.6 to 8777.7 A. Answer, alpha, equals 2.5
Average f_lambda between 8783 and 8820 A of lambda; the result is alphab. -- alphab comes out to 2.64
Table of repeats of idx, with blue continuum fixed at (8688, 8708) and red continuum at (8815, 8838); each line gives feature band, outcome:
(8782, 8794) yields 1.4 A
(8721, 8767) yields 1.6 A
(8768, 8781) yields 1.2 A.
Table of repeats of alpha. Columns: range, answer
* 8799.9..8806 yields 2.63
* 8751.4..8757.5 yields 2.58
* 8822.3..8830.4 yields 3.15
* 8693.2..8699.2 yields 2.66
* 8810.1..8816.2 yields 2.72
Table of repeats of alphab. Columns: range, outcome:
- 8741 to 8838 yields 2.74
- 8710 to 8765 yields 2.69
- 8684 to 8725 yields 2.69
